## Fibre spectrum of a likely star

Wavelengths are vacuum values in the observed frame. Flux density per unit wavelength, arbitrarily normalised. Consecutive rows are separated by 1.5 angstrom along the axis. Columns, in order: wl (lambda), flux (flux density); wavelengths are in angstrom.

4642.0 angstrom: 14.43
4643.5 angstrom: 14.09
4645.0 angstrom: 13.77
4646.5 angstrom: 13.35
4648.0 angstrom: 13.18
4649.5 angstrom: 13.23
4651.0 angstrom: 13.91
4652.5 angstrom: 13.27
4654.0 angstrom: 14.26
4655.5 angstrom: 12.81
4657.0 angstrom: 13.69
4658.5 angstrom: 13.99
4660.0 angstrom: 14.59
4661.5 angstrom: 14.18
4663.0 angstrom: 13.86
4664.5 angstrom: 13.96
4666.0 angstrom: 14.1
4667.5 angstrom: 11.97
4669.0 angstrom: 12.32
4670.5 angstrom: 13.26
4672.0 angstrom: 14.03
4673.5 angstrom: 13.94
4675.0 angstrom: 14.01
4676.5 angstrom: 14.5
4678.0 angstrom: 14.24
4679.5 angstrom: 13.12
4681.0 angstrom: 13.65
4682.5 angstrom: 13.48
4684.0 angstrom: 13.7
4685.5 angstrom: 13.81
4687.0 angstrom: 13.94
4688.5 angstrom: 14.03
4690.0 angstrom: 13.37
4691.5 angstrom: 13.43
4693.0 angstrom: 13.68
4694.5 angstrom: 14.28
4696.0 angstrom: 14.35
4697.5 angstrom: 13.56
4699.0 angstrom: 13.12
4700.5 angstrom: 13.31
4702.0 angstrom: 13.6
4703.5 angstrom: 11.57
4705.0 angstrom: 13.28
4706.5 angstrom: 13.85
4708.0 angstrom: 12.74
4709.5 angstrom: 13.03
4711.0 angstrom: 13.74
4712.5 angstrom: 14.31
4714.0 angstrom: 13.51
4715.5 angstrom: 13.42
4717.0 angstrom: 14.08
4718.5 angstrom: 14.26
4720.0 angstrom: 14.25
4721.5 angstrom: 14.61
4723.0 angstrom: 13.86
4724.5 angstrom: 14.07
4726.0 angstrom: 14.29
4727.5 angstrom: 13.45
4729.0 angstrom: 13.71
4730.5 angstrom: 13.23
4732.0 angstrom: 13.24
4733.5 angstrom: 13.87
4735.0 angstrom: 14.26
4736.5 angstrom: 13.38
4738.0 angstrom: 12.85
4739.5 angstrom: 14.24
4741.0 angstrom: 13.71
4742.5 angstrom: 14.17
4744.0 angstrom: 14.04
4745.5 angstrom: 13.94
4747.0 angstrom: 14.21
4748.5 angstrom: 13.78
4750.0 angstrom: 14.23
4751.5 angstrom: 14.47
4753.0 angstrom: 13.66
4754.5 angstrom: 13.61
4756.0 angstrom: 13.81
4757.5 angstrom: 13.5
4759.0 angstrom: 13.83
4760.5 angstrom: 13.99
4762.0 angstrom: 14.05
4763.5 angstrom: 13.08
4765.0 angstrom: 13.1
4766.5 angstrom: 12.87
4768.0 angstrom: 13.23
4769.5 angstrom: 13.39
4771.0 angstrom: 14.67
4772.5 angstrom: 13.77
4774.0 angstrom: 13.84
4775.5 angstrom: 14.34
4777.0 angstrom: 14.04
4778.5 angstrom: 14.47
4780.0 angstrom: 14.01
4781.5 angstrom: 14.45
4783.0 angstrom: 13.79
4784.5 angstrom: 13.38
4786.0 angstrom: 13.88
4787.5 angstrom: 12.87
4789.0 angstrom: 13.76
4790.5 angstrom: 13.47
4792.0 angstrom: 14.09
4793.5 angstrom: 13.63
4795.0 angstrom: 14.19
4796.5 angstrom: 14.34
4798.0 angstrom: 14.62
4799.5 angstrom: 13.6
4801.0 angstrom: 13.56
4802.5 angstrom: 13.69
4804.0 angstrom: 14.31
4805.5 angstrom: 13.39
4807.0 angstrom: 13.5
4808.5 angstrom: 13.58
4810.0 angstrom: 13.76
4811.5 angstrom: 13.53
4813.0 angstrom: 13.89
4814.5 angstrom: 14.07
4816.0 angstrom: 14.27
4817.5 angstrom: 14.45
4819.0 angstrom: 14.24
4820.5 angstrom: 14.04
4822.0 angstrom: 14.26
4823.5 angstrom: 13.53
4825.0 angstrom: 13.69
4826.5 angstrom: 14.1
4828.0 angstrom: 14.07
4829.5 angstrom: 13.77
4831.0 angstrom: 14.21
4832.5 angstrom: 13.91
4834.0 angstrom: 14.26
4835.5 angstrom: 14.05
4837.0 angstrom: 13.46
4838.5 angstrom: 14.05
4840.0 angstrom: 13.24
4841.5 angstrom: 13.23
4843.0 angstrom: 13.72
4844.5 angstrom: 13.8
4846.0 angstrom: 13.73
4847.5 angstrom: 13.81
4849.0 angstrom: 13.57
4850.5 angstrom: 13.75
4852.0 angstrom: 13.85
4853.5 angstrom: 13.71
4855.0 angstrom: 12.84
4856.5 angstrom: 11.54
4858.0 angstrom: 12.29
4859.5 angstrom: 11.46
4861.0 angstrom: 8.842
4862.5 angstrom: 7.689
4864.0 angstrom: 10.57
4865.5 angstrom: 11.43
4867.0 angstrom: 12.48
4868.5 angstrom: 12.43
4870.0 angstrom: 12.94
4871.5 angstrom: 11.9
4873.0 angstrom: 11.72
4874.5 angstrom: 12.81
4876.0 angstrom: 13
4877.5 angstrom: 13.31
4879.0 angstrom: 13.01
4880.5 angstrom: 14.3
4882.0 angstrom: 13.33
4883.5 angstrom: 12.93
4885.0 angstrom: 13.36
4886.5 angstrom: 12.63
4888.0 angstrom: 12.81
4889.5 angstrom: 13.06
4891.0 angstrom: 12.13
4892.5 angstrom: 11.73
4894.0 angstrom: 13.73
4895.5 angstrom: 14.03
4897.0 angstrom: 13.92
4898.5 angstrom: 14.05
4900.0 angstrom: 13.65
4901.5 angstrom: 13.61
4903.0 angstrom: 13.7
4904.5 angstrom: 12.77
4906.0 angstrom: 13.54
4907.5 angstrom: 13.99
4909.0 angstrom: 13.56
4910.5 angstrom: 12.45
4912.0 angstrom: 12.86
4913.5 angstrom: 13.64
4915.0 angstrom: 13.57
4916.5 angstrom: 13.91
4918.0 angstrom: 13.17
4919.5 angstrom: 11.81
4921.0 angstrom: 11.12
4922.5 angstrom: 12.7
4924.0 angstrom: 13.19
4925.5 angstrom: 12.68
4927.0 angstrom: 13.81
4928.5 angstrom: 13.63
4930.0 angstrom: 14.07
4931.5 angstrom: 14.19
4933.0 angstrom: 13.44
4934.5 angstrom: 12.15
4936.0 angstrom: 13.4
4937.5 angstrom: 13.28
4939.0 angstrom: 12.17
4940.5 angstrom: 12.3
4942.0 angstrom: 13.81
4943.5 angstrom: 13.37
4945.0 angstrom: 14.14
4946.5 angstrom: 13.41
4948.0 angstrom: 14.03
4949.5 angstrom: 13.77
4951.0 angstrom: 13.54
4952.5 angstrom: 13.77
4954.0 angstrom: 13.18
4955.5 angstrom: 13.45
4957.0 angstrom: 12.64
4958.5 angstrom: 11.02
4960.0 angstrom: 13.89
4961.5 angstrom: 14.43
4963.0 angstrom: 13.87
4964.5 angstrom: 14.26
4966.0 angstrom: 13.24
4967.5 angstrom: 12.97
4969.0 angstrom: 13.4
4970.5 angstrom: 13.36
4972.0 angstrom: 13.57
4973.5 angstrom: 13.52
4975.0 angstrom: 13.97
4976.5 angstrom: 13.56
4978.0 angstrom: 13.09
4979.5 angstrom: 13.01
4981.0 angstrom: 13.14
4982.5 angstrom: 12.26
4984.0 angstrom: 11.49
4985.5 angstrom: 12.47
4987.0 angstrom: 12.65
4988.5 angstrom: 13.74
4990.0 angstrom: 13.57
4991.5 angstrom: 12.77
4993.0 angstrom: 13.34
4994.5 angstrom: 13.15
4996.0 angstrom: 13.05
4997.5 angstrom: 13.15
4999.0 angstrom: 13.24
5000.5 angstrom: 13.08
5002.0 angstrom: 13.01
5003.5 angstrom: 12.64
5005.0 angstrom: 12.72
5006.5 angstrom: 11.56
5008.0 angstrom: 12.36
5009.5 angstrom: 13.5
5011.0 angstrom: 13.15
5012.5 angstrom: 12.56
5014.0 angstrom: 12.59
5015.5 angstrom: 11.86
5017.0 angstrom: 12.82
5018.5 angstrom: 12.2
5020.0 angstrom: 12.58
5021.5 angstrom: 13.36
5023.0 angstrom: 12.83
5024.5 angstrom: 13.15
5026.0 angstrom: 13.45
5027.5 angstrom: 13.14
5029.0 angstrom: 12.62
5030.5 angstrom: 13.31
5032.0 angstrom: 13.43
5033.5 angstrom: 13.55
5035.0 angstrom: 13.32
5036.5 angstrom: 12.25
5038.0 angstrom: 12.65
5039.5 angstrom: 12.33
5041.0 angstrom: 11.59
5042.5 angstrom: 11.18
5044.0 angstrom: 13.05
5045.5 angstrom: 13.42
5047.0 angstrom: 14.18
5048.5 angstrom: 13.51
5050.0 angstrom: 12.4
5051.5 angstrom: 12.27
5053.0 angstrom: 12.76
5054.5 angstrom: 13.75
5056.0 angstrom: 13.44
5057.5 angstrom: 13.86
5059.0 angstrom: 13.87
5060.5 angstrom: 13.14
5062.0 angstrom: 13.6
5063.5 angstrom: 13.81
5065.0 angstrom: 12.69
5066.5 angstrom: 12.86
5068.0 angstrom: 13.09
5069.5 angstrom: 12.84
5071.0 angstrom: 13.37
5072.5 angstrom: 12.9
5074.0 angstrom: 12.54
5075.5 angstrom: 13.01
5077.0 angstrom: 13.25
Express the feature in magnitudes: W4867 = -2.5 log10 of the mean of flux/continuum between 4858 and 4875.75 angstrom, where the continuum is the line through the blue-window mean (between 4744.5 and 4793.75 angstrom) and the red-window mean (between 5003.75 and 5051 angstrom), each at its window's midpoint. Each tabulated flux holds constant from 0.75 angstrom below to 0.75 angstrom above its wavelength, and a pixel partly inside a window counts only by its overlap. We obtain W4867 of 0.18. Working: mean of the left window 13.8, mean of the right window 12.8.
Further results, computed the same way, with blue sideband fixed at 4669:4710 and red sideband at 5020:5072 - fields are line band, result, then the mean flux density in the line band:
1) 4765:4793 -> -0.03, 13.8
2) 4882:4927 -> 0.01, 13.1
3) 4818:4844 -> -0.04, 13.9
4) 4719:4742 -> -0.02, 13.8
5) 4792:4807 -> -0.04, 13.9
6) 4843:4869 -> 0.09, 12.3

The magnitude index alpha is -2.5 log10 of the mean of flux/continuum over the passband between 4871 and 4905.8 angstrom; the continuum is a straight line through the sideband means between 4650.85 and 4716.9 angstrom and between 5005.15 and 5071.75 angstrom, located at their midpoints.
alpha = 0.01 mag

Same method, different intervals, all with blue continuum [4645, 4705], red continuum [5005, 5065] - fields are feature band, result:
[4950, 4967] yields -0.026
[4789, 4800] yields -0.048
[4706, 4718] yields -0.005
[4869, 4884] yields 0.026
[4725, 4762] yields -0.027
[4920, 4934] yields -0.002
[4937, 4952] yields -0.024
